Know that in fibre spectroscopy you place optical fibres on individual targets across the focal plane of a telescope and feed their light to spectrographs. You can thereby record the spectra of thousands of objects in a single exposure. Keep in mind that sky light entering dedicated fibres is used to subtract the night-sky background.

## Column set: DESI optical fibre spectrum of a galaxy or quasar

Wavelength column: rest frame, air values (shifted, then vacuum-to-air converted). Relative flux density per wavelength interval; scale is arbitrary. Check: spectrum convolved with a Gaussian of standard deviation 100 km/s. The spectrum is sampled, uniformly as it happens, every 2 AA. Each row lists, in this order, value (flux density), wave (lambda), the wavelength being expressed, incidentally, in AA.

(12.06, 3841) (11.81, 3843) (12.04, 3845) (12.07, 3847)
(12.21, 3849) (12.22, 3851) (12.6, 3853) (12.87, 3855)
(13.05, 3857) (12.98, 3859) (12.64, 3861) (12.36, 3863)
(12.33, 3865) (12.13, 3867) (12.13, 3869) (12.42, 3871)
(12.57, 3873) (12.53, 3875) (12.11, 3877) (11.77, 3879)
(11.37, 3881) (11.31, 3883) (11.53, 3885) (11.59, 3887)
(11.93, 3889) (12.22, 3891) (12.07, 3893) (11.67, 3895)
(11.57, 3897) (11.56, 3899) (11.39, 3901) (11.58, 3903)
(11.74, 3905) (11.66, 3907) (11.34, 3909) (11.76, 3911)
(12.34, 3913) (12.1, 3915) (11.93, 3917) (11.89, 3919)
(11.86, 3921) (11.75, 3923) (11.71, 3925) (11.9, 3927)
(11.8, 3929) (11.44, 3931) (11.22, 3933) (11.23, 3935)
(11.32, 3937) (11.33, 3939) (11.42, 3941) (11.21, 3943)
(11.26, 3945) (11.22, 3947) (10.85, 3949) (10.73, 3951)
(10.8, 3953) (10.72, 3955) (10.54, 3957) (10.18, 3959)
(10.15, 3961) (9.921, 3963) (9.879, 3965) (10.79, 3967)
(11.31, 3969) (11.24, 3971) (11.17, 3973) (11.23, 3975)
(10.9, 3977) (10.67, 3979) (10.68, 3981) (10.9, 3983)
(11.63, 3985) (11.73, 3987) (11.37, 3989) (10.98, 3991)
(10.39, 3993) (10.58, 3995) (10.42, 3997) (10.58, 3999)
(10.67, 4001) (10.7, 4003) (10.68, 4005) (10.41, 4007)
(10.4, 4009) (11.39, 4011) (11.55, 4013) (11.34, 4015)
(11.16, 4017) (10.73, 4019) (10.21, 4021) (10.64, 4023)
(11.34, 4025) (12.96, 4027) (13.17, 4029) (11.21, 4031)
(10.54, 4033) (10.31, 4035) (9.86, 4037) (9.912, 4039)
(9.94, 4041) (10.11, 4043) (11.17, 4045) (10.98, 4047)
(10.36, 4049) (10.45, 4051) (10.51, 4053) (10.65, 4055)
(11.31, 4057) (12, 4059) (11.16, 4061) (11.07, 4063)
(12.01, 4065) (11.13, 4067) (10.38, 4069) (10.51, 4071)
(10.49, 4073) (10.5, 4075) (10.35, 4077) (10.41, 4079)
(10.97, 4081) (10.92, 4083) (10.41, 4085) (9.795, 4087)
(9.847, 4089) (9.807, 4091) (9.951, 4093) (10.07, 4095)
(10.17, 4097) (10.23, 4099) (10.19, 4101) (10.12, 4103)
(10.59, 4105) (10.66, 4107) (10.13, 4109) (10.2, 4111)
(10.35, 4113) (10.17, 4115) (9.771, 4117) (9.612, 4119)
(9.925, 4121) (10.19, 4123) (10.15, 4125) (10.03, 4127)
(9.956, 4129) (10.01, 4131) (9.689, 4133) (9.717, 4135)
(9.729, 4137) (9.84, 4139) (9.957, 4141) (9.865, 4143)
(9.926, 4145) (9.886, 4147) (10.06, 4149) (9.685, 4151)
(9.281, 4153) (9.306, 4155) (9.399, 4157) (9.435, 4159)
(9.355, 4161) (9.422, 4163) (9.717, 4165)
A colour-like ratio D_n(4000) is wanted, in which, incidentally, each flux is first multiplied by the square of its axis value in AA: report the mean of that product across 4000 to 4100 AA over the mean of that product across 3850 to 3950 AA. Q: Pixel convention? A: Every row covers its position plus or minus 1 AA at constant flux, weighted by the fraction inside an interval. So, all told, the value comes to 1.0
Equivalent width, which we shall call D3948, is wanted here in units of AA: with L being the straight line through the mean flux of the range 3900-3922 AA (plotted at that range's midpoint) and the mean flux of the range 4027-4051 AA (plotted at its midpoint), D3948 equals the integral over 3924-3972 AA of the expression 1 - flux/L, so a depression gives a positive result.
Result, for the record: 2.0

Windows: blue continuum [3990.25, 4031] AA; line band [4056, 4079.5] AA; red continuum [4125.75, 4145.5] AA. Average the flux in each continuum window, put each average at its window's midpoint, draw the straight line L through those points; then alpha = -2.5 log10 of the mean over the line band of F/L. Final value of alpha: -0.046 mag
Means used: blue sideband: 11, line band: 11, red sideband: 9.87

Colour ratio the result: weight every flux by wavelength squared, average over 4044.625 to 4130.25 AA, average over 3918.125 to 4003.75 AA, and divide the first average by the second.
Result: 1.0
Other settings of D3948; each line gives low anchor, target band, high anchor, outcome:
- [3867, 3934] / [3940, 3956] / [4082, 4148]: 0.6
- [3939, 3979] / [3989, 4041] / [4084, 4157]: -1.7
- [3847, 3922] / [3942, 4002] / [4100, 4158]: 2.5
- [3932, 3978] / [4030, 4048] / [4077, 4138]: 0.0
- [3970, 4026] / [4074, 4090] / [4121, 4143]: -0.2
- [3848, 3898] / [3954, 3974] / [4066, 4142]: 1.4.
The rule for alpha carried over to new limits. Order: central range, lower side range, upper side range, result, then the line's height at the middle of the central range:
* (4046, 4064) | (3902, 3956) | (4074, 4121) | -0.04 mag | 10.5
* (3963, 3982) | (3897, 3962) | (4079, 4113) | 0.03 mag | 11.1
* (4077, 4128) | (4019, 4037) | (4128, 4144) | 0.01 mag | 10.3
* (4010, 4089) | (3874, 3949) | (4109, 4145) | -0.03 mag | 10.6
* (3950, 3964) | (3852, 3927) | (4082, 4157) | 0.10 mag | 11.4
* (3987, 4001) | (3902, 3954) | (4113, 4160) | 0.02 mag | 11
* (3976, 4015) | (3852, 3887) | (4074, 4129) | 0.02 mag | 11.1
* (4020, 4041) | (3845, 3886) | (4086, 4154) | -0.02 mag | 10.8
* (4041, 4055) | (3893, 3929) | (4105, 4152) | 0.01 mag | 10.6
